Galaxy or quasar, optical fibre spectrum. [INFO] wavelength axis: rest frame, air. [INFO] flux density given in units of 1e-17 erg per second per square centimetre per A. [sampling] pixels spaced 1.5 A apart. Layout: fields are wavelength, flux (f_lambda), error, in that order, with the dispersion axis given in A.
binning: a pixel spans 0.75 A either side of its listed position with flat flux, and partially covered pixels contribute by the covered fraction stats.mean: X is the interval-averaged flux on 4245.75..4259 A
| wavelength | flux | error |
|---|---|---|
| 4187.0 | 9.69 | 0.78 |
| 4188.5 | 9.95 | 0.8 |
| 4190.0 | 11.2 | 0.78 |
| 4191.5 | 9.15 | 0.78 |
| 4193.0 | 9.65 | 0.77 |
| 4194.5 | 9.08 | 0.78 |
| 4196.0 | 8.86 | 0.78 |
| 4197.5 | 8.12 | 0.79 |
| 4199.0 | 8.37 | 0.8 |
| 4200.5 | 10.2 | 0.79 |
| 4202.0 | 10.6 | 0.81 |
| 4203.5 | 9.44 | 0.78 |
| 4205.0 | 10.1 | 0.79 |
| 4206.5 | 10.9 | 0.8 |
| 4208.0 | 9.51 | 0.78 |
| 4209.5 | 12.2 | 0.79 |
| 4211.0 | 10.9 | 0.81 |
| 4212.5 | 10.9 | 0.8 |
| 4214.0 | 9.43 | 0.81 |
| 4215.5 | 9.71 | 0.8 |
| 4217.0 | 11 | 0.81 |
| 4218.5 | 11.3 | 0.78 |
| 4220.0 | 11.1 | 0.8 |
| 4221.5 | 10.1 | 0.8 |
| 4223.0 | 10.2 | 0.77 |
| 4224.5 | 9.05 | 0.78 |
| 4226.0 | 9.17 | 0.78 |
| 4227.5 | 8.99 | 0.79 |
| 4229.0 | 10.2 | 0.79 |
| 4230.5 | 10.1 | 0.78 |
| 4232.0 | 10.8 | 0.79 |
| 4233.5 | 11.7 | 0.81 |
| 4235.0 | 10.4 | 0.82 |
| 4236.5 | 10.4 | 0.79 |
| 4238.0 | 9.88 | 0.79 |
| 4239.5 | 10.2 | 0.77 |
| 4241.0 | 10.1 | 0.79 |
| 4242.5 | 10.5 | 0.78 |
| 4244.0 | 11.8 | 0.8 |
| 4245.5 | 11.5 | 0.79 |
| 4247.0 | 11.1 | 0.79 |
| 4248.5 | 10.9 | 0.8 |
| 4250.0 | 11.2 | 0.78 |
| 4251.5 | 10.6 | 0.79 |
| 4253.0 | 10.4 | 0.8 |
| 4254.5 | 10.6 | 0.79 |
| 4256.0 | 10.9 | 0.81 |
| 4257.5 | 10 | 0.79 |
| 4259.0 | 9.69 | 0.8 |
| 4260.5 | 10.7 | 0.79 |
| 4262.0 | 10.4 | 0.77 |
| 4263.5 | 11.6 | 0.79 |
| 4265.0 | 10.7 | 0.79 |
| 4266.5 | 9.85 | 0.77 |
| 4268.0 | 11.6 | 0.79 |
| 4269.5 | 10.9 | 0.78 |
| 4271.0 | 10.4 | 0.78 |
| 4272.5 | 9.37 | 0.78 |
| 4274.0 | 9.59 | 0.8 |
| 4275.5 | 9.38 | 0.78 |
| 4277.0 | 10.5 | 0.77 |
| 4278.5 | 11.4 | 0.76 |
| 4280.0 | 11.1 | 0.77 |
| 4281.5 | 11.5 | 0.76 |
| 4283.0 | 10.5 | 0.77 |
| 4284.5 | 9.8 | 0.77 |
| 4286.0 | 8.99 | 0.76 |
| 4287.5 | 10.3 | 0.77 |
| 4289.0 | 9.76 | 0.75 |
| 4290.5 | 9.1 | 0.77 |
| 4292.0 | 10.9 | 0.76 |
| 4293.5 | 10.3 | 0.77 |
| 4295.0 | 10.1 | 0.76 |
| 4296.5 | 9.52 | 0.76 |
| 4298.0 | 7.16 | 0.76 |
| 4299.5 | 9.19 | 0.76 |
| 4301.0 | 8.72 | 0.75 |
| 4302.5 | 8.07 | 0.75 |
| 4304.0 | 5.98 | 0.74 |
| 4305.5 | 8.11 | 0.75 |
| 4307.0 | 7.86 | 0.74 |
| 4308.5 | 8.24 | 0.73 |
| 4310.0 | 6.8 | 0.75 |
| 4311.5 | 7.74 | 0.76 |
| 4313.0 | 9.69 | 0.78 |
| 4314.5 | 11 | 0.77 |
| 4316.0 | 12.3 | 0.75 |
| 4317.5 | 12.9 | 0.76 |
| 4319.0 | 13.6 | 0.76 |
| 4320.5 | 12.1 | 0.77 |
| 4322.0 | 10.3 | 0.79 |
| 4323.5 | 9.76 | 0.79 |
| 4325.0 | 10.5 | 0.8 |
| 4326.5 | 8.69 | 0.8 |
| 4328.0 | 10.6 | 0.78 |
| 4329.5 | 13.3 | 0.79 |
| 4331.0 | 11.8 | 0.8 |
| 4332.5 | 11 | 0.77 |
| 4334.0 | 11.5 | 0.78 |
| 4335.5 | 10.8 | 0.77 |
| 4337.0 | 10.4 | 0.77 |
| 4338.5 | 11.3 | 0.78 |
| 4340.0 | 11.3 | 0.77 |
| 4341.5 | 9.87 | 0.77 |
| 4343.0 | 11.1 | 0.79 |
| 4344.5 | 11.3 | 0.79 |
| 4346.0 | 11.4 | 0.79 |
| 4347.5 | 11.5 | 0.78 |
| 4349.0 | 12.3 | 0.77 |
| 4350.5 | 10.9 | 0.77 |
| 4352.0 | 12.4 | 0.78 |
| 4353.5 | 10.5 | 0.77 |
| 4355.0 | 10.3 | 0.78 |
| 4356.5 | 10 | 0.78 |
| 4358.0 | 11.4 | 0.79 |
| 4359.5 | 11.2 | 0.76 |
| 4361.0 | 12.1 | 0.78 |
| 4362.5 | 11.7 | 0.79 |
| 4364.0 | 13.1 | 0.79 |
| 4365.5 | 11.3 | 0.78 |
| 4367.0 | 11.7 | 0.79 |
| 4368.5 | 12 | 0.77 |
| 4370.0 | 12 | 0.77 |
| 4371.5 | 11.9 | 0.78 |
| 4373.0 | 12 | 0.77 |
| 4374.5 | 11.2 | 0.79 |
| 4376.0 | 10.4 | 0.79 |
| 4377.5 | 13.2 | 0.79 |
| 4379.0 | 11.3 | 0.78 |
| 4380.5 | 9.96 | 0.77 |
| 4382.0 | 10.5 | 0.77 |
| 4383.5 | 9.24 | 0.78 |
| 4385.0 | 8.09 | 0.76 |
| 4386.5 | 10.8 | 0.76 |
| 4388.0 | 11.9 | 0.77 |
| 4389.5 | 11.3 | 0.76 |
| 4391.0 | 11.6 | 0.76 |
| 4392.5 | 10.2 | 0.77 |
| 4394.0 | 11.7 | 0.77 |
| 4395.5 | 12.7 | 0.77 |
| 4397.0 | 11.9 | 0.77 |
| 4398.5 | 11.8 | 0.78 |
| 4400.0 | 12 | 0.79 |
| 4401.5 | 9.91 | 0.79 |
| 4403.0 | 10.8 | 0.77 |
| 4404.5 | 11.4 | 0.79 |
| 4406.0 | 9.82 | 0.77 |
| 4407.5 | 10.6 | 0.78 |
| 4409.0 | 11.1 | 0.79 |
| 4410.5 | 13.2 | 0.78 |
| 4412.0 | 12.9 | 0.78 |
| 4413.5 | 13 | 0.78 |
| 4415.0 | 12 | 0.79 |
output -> 10.7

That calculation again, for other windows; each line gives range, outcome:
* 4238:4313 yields 9.91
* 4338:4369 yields 11.4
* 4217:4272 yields 10.5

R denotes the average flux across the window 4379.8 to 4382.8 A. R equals 10.2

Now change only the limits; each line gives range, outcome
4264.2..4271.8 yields 10.7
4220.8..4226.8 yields 9.62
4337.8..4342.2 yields 10.8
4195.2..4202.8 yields 9.23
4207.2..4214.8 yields 10.6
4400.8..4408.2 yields 10.5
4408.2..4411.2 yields 12.1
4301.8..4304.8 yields 7.03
